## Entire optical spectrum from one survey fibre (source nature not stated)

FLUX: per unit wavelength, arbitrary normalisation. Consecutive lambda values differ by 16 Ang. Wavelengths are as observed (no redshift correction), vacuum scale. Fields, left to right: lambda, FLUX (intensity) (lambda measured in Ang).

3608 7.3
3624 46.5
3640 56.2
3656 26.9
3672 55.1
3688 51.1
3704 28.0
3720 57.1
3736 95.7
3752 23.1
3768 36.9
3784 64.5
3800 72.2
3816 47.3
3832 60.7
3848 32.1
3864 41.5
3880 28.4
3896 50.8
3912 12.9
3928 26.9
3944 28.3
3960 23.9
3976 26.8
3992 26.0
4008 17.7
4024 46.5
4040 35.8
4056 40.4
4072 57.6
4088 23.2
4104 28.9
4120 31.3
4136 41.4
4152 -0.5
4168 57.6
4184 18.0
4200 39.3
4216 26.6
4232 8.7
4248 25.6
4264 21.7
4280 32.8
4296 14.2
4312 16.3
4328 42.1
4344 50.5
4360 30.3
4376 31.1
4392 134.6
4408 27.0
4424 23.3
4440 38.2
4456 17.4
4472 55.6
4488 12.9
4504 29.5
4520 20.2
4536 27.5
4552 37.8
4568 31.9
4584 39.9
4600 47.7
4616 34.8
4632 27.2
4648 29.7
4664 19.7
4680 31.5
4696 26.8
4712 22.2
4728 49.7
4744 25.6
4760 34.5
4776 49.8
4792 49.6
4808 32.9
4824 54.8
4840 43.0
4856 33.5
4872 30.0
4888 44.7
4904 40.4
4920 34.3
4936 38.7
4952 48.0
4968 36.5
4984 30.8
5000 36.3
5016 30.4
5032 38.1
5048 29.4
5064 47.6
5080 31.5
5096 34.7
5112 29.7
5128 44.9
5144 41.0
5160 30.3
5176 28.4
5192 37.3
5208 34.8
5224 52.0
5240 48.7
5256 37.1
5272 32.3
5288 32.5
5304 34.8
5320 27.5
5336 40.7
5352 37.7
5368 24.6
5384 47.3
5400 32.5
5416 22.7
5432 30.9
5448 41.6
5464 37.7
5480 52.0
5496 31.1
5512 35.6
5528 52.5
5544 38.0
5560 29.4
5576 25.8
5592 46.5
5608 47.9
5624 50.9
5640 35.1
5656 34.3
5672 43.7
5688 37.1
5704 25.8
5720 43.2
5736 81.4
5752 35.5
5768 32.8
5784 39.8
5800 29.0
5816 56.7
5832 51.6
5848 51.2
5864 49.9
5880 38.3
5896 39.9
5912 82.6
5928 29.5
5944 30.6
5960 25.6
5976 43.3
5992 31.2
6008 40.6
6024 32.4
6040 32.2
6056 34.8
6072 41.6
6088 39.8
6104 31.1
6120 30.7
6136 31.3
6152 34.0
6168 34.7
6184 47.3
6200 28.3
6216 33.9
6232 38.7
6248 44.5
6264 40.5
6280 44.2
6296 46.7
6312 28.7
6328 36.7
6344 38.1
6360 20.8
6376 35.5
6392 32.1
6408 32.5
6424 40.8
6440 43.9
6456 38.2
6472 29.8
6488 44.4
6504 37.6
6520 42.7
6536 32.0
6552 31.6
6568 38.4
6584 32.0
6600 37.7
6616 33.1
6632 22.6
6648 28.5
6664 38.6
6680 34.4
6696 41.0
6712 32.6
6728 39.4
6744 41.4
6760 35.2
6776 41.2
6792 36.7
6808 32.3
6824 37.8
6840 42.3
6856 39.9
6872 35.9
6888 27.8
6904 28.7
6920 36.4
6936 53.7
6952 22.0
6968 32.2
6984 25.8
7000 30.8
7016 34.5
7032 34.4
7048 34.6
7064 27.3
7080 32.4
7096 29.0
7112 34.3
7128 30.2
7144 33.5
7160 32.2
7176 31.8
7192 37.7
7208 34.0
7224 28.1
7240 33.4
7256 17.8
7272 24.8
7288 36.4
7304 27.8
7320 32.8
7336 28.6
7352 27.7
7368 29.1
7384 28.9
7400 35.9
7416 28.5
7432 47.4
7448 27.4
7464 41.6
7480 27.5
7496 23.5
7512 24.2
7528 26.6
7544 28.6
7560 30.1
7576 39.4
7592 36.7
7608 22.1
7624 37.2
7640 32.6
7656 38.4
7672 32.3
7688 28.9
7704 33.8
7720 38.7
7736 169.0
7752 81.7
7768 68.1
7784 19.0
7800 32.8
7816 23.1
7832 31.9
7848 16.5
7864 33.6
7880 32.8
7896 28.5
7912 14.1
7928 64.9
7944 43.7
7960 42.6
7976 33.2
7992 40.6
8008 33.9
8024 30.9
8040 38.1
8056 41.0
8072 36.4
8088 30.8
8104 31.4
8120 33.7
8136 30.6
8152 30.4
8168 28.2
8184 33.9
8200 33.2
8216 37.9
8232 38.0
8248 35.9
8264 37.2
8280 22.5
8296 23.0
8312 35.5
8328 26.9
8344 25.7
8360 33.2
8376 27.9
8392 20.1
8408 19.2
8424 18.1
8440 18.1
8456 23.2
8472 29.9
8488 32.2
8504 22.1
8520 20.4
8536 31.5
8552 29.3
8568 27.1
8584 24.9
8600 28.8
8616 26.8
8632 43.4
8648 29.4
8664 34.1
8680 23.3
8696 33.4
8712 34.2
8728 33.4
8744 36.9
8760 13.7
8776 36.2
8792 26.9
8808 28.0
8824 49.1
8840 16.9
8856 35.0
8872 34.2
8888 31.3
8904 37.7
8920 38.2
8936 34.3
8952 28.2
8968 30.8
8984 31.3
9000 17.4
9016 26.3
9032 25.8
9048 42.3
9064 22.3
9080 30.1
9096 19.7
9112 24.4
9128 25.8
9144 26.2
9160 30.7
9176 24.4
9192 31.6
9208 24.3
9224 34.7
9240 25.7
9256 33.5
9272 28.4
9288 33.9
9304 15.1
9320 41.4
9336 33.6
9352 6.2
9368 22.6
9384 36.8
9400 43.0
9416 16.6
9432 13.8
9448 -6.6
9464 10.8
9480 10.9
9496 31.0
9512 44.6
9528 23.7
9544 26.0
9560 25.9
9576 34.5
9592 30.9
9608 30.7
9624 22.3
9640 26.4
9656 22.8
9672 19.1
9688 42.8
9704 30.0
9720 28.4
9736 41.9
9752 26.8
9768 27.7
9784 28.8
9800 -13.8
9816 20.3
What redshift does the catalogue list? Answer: 0.18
